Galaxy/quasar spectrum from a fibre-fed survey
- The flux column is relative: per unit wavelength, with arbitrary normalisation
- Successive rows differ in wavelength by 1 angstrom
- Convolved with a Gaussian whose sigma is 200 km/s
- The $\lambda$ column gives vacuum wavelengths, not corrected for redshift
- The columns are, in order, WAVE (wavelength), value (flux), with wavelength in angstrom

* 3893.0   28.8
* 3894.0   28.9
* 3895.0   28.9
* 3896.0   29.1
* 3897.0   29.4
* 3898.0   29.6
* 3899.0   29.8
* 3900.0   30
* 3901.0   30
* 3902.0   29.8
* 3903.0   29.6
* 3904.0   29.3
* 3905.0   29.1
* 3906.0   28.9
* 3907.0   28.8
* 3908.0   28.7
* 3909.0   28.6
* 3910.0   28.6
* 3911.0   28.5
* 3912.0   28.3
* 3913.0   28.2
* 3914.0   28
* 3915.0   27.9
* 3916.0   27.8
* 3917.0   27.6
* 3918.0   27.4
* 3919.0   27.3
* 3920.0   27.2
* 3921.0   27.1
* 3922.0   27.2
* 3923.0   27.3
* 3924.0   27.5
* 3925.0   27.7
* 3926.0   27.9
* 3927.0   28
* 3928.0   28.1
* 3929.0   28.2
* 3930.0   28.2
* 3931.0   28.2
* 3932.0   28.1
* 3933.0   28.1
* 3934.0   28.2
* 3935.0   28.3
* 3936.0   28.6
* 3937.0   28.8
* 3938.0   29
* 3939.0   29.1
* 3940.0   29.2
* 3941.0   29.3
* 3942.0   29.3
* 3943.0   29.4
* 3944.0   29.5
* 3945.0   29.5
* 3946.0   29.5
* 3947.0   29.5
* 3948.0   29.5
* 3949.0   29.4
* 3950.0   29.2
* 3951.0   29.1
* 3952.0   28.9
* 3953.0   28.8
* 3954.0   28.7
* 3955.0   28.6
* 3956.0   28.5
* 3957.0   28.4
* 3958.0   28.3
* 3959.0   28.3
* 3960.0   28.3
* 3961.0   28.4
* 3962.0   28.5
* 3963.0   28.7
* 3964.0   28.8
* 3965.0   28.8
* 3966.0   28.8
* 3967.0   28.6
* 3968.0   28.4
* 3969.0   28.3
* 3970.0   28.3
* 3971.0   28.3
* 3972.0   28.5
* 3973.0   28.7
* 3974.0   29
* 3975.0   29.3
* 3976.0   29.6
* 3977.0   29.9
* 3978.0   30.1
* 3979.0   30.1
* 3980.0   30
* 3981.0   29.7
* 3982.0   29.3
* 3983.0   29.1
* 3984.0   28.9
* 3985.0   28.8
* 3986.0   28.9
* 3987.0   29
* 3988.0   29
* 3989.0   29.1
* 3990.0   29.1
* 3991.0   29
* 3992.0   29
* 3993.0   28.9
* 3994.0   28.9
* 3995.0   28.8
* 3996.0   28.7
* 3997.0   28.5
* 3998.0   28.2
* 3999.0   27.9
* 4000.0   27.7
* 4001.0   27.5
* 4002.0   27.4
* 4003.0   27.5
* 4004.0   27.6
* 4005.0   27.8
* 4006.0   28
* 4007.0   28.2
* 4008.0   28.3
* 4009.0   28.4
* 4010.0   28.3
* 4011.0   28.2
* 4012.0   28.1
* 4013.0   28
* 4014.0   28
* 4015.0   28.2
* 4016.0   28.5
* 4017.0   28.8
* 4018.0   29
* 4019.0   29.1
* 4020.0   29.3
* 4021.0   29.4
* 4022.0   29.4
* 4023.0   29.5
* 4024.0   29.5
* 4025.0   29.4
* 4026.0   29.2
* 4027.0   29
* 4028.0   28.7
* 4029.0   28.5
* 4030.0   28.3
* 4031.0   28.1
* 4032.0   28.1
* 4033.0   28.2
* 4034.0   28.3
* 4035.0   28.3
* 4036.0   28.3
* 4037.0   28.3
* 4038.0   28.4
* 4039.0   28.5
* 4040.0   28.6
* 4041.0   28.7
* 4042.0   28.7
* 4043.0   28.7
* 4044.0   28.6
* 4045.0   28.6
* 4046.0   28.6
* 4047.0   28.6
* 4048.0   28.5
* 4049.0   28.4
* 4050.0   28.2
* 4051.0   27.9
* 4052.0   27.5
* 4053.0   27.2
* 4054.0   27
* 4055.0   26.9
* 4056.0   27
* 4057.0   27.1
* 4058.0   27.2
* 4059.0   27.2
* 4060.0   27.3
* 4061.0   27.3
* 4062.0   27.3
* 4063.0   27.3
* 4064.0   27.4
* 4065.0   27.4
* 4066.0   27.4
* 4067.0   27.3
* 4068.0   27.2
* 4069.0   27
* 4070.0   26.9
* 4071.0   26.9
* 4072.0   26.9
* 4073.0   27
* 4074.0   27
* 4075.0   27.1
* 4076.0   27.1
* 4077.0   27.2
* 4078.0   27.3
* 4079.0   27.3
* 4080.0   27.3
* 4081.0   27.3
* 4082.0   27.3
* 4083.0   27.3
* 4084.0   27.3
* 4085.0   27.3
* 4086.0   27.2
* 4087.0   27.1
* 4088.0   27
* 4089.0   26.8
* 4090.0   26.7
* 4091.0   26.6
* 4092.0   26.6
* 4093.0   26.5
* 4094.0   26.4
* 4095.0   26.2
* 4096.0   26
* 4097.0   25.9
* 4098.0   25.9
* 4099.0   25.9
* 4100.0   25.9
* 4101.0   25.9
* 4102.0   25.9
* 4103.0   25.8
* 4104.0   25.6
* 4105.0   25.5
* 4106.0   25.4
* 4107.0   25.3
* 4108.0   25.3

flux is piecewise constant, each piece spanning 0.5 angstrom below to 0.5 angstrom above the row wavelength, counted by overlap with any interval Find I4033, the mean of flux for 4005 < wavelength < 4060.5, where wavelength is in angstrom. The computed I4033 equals 28.3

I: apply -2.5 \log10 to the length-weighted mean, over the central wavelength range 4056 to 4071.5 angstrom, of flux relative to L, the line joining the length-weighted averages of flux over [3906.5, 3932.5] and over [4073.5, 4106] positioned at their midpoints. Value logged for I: -0.02 mag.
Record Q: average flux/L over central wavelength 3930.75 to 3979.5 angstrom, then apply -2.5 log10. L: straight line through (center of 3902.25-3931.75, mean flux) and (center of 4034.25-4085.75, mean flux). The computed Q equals -0.034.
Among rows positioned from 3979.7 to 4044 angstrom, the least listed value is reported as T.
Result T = 27.4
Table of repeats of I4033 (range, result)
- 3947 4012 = 28.7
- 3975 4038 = 28.7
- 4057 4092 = 27.1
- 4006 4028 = 28.7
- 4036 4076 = 27.7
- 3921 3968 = 28.6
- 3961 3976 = 28.7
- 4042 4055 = 28.1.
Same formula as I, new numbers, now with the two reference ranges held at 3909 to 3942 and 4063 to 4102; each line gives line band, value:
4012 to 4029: -0.06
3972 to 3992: -0.06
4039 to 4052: -0.05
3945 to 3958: -0.04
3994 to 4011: -0.02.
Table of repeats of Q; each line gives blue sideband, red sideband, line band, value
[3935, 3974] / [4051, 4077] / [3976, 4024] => -0.02 mag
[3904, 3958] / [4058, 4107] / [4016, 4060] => -0.04 mag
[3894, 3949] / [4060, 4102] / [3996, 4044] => -0.03 mag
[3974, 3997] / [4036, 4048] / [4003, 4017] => 0.03 mag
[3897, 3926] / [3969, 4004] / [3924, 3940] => 0.01 mag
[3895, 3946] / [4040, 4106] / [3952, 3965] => -0.01 mag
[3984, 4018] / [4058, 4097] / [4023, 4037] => -0.03 mag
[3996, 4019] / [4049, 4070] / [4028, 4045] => -0.03 mag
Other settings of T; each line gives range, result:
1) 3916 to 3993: 27.1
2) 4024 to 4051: 27.9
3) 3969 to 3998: 28.2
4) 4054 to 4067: 26.9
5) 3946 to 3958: 28.3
